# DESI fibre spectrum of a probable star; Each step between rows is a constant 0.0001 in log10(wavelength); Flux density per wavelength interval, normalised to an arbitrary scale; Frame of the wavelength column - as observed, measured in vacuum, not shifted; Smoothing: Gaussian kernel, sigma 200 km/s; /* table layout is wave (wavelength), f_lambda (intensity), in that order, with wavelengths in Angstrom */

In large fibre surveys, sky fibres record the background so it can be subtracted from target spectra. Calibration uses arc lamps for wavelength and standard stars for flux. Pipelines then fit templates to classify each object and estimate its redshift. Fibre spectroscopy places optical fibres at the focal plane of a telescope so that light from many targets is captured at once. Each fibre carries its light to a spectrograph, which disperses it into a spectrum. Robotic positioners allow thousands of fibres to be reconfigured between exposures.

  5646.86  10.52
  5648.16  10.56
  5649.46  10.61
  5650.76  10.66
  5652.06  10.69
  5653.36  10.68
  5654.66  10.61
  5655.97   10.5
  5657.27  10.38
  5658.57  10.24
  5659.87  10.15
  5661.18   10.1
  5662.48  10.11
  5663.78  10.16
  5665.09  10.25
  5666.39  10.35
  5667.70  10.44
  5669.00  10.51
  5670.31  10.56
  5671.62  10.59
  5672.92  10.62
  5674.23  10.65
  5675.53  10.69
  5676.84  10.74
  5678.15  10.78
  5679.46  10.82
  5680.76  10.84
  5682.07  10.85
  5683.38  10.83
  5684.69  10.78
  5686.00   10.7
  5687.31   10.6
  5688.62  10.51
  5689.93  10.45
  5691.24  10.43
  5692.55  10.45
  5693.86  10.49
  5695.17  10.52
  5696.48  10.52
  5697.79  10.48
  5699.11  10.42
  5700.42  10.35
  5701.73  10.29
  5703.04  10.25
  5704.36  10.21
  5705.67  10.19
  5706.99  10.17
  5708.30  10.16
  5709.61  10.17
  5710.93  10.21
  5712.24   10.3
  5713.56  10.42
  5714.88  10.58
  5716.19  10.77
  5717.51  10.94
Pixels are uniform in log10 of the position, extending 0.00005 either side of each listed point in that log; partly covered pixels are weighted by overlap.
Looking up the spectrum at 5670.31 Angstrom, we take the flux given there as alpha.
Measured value 10.56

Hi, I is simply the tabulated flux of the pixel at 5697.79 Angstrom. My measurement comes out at 10.48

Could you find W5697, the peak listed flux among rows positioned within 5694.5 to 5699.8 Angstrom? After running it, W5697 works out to 10.52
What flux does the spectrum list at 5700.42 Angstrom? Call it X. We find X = 10.35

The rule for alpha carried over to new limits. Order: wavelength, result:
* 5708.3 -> 10.16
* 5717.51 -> 10.94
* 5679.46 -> 10.82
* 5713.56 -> 10.42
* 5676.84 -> 10.74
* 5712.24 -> 10.3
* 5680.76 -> 10.84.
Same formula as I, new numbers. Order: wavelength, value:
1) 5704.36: 10.21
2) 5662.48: 10.11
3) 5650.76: 10.66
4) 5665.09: 10.25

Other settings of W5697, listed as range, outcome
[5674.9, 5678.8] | 10.78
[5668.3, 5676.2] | 10.69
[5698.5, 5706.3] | 10.42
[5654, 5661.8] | 10.61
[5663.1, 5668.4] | 10.44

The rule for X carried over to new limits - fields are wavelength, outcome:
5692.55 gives 10.45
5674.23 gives 10.65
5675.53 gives 10.69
